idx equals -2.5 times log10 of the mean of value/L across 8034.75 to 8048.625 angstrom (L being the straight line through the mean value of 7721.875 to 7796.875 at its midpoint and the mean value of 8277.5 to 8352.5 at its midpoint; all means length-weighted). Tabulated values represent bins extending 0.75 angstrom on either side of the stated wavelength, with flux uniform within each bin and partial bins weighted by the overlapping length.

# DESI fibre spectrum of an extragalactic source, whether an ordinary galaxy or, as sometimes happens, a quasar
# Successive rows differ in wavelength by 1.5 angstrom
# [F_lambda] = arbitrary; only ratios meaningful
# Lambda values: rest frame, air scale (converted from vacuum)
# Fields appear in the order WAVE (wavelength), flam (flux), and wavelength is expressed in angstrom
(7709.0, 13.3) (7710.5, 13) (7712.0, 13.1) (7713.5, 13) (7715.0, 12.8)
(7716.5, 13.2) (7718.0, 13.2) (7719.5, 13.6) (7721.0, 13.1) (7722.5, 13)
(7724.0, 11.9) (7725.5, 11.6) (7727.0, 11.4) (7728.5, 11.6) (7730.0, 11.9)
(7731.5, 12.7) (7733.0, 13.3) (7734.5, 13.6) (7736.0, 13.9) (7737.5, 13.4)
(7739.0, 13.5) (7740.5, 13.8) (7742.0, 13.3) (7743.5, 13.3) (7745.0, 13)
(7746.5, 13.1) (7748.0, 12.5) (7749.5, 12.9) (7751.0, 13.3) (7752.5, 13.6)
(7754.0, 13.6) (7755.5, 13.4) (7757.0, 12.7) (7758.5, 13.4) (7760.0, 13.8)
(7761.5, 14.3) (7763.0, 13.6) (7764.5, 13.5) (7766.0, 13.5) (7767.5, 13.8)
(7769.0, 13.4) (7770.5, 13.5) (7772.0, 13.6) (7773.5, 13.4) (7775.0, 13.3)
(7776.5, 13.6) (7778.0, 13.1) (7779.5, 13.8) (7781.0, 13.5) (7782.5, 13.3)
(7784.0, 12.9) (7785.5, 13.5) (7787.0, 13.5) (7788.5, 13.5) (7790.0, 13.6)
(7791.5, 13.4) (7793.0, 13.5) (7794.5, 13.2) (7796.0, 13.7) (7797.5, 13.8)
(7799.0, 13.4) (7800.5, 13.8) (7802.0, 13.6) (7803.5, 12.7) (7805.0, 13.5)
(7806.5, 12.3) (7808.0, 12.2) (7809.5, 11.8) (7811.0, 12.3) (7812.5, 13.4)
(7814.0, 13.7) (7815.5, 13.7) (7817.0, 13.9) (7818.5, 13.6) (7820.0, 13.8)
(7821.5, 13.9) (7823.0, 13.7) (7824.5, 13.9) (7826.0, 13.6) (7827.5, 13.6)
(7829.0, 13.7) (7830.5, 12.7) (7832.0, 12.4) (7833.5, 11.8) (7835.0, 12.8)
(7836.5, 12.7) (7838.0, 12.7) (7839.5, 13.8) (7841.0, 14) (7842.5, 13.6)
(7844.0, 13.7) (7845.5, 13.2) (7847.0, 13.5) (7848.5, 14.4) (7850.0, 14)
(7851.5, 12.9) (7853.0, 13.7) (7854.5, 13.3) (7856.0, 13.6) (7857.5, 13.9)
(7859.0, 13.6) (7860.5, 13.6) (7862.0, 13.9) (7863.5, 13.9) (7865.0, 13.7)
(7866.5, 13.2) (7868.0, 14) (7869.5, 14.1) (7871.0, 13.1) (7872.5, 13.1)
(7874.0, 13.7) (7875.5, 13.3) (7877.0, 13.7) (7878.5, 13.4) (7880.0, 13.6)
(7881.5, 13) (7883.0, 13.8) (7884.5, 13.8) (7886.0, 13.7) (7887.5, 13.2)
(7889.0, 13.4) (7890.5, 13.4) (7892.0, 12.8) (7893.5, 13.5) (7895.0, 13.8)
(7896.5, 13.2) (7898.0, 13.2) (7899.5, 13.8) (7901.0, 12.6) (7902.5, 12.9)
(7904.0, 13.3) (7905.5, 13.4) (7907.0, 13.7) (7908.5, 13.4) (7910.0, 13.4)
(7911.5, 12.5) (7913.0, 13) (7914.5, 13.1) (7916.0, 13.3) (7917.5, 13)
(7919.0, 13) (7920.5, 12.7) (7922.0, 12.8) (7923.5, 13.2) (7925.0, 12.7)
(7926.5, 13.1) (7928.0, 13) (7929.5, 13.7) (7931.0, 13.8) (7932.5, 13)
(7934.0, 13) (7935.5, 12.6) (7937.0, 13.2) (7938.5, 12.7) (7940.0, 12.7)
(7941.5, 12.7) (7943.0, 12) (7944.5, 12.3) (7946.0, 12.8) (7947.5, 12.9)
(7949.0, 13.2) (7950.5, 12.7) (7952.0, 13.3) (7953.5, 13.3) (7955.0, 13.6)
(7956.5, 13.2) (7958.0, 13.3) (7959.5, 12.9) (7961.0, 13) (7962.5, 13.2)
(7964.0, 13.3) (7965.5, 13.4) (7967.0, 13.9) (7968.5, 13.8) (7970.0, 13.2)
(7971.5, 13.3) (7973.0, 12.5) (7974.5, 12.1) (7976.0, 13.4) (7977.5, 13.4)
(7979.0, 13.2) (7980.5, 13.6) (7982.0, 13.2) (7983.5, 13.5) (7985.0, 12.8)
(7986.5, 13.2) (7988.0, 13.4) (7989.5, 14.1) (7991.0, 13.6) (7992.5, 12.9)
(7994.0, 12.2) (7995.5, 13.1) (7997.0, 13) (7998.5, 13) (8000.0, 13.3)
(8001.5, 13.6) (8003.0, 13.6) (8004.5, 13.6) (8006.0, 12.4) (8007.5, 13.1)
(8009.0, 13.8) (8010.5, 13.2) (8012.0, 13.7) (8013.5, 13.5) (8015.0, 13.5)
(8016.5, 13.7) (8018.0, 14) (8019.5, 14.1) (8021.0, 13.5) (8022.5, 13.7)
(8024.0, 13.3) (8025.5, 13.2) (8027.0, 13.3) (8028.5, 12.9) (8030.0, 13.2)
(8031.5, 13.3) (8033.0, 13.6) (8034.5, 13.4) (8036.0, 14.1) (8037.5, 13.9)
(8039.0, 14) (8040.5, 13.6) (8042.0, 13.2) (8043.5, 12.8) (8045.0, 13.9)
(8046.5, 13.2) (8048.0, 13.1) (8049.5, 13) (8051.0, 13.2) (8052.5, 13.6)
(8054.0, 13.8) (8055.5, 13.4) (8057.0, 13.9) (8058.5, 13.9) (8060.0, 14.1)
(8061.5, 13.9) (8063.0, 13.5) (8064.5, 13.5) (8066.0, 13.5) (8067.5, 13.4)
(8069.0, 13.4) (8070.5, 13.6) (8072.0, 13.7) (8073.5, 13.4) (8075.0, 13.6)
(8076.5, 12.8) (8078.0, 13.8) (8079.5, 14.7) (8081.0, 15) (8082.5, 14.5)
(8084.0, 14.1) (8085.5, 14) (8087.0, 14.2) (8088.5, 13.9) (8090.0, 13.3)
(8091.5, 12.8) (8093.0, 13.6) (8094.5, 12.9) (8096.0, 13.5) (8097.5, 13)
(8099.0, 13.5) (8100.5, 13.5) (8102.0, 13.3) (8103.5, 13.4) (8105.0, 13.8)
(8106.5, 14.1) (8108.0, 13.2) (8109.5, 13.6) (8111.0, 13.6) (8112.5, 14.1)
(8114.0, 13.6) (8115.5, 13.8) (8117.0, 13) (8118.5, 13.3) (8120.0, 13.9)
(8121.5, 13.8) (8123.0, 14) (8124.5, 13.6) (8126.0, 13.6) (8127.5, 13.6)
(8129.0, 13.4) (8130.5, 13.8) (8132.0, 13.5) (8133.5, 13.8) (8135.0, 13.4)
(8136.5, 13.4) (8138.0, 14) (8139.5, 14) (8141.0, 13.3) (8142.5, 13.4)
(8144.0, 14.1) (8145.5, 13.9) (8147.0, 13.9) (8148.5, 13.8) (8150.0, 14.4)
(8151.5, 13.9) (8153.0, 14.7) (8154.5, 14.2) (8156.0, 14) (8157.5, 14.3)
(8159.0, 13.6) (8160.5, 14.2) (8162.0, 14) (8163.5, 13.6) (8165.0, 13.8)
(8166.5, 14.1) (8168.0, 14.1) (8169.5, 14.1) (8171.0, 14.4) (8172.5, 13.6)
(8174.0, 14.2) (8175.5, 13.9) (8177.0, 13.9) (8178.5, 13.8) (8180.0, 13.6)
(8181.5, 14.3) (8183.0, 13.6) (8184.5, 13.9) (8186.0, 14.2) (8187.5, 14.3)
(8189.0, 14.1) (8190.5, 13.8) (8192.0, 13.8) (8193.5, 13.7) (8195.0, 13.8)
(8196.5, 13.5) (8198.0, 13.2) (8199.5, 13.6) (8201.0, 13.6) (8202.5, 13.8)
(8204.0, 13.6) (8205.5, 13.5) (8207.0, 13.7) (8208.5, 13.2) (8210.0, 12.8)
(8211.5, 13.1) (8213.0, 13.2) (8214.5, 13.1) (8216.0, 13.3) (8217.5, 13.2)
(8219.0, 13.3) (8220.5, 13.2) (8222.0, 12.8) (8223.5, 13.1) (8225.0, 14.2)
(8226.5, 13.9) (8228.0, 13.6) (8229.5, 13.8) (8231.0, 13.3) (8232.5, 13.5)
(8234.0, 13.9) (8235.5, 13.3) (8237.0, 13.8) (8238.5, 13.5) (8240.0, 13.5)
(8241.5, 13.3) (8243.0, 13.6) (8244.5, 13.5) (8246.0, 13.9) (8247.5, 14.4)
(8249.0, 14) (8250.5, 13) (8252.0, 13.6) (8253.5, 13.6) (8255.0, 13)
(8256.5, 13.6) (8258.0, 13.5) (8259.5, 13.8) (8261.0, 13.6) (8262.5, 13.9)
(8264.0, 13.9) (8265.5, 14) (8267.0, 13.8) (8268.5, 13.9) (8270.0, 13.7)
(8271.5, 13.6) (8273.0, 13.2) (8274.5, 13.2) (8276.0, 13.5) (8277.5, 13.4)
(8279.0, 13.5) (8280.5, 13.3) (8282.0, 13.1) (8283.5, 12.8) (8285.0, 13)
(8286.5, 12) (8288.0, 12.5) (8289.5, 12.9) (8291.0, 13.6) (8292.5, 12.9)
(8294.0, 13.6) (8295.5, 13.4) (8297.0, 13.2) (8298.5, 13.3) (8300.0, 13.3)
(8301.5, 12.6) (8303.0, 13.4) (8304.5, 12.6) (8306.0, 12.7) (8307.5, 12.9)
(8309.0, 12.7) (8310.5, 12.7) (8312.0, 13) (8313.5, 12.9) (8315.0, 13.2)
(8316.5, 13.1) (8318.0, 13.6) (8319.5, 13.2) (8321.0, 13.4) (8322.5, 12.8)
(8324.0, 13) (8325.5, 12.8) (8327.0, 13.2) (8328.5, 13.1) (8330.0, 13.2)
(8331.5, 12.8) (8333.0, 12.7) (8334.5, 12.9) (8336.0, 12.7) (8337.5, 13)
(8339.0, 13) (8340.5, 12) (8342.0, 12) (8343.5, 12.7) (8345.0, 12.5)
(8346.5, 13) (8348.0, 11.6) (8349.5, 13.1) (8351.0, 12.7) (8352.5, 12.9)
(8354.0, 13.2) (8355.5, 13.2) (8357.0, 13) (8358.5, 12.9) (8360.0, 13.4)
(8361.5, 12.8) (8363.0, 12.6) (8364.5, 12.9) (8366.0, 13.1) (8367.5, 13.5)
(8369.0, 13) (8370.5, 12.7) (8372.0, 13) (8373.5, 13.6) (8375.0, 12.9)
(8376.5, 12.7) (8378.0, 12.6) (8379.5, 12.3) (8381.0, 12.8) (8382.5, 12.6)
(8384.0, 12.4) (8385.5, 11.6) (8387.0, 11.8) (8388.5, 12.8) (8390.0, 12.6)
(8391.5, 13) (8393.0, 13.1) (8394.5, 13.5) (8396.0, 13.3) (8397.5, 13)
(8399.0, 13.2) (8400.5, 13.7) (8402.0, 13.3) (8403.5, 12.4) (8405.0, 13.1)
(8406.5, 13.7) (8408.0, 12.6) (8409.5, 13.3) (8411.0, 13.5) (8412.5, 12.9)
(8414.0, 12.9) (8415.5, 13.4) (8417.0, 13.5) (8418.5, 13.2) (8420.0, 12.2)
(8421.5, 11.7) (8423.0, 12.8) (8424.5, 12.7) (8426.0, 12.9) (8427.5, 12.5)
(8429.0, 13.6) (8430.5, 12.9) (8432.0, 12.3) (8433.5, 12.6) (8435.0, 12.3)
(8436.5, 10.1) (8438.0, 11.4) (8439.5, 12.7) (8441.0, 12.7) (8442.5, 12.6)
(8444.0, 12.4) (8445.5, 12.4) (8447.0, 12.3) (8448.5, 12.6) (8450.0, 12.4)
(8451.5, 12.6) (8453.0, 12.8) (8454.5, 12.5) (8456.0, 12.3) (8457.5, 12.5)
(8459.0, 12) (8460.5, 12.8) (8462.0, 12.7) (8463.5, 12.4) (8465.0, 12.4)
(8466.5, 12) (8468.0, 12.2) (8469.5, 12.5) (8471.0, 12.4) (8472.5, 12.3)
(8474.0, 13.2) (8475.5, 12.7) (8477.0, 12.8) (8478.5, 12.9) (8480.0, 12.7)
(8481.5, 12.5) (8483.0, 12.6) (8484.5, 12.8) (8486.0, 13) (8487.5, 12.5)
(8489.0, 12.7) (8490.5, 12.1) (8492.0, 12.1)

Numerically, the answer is -0.04 mag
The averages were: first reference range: 13.2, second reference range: 12.9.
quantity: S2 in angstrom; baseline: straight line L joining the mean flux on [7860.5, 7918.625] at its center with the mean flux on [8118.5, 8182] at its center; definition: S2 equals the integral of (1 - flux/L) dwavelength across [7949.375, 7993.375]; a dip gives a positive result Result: 0.96 angstrom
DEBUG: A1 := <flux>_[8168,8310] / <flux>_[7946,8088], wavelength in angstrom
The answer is 1.0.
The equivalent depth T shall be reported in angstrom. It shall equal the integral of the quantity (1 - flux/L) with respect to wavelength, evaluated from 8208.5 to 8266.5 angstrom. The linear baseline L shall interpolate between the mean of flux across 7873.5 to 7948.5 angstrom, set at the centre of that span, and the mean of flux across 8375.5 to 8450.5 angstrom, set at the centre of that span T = -3.0 angstrom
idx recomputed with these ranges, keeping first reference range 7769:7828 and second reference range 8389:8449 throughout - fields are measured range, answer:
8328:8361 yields 0.004 mag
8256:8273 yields -0.066 mag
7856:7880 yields -0.024 mag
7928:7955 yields 0.024 mag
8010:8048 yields -0.028 mag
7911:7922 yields 0.027 mag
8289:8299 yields -0.032 mag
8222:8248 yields -0.054 mag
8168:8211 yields -0.062 mag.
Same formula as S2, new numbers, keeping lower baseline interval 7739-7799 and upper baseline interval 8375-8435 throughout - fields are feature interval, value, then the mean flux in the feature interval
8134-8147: -0.6 angstrom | 13.7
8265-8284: -0.7 angstrom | 13.5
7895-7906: 0.1 angstrom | 13.2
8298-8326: -0.2 angstrom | 13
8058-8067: -0.4 angstrom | 13.7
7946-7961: 0.1 angstrom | 13.1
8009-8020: -0.4 angstrom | 13.7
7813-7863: -0.5 angstrom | 13.5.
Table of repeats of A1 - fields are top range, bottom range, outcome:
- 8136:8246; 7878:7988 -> 1.04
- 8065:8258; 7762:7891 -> 1.02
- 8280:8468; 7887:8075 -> 0.96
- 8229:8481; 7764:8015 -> 0.97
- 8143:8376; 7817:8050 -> 1.01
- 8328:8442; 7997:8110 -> 0.94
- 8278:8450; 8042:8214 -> 0.94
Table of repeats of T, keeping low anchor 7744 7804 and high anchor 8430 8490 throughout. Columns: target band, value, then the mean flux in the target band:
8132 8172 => -3.22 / 13.9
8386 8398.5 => -0.31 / 12.9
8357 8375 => -0.64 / 13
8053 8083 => -1.74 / 13.8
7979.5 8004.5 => -0.29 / 13.3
